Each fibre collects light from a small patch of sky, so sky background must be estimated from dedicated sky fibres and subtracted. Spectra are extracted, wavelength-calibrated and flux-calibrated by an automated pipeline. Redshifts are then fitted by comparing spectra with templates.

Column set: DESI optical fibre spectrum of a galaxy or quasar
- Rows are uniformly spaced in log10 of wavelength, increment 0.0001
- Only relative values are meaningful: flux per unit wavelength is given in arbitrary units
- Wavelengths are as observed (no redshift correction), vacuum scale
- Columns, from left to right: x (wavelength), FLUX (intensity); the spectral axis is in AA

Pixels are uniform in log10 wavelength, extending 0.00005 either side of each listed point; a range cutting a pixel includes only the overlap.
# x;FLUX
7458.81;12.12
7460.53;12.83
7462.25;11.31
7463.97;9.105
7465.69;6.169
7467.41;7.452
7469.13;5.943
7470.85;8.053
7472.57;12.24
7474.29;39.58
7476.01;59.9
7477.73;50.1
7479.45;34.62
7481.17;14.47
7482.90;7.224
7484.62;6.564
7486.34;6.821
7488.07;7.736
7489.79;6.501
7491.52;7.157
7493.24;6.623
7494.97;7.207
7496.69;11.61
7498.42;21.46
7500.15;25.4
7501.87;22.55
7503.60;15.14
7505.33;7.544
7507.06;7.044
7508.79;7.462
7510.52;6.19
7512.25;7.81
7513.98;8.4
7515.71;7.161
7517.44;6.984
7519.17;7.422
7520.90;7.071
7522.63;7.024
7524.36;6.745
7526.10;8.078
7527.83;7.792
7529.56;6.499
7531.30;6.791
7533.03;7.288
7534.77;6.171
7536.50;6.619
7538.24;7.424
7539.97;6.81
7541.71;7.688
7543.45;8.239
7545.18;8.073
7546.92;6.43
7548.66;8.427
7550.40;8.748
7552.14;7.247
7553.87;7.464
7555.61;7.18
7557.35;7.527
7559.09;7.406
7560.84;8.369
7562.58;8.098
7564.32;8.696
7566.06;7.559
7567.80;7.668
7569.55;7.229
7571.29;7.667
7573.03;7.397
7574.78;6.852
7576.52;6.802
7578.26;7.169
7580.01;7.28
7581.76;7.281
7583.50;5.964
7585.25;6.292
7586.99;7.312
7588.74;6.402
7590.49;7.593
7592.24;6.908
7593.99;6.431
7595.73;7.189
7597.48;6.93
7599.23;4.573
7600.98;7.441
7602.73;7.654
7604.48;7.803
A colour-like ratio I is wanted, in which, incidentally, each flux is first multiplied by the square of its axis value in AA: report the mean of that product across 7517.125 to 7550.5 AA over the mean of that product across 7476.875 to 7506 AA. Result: 0.5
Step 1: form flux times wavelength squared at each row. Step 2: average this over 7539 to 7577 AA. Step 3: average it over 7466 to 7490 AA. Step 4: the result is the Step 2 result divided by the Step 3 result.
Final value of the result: 0.41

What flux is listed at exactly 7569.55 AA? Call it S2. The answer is 7.229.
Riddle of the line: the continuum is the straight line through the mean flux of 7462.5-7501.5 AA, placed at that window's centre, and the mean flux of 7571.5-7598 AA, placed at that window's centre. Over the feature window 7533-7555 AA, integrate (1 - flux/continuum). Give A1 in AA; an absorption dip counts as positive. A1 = 6.6 AA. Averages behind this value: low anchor 16.4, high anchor 6.94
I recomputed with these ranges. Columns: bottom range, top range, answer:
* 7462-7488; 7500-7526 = 0.52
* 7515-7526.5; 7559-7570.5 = 1.11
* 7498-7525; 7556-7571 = 0.75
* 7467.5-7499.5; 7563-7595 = 0.43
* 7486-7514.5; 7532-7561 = 0.70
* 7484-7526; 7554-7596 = 0.77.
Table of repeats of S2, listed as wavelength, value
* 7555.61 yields 7.18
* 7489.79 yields 6.501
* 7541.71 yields 7.688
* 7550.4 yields 8.748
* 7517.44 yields 6.984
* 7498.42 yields 21.46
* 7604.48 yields 7.803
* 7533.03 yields 7.288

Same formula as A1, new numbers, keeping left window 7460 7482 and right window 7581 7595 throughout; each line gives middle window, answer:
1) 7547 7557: 3.1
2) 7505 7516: 6.0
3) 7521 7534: 6.4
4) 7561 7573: 1.9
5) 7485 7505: 6.2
